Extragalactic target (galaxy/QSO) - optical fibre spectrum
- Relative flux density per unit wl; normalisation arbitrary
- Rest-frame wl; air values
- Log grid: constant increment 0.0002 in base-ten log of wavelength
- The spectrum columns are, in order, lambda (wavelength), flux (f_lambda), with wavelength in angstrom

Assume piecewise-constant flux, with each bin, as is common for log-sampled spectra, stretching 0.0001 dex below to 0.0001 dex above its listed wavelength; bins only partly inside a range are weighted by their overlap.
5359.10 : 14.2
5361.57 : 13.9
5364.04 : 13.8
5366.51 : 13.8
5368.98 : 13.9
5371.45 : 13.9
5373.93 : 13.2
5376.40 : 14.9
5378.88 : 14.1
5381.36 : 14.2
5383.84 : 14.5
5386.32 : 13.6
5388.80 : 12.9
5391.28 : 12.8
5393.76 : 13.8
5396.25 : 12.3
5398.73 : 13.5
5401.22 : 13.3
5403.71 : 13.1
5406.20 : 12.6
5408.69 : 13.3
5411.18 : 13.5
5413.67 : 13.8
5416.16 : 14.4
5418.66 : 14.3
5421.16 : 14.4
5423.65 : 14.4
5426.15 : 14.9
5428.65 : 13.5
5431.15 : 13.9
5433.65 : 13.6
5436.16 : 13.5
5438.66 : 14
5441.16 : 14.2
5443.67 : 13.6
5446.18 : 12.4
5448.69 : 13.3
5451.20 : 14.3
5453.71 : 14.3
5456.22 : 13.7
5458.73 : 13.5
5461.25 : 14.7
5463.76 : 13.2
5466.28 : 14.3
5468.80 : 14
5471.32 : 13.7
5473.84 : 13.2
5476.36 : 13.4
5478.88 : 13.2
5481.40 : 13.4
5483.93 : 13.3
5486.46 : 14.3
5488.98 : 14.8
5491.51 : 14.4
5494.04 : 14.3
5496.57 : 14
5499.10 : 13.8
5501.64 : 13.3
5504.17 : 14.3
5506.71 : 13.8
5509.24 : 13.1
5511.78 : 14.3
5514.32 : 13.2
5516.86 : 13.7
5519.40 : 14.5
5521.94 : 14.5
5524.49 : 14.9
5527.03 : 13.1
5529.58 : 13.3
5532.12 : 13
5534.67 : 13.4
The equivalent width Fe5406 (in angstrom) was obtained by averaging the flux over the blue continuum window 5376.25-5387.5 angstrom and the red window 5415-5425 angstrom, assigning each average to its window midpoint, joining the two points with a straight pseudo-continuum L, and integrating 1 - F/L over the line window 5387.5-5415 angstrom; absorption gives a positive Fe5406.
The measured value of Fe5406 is 2.1 angstrom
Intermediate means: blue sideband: 14.2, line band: 13.2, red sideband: 14.4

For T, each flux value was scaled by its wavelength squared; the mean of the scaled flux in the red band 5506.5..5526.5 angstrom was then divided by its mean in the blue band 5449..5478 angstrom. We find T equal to 1.0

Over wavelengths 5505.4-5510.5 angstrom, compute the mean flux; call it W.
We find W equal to 13.5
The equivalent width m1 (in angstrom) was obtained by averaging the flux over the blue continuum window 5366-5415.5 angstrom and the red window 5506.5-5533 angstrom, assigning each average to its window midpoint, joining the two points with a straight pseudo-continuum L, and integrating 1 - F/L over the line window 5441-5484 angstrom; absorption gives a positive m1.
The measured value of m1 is 0.1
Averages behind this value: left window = 13.6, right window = 13.8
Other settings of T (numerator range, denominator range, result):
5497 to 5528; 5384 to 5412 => 1.10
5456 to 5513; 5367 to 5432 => 1.04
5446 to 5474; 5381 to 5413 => 1.06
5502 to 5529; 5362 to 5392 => 1.06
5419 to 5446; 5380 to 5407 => 1.06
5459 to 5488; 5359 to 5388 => 1.02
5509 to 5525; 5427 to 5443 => 1.05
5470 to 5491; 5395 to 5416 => 1.06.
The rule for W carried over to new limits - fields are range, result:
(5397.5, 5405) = 13.3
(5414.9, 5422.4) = 14.4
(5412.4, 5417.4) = 14.1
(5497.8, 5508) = 13.8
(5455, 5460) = 13.6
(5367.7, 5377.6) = 14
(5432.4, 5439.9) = 13.7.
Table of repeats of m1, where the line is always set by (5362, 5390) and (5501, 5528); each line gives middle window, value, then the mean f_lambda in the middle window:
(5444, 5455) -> 0.25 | 13.6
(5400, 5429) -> 0.20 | 13.8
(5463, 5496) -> 0.19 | 13.8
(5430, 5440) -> 0.10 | 13.8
